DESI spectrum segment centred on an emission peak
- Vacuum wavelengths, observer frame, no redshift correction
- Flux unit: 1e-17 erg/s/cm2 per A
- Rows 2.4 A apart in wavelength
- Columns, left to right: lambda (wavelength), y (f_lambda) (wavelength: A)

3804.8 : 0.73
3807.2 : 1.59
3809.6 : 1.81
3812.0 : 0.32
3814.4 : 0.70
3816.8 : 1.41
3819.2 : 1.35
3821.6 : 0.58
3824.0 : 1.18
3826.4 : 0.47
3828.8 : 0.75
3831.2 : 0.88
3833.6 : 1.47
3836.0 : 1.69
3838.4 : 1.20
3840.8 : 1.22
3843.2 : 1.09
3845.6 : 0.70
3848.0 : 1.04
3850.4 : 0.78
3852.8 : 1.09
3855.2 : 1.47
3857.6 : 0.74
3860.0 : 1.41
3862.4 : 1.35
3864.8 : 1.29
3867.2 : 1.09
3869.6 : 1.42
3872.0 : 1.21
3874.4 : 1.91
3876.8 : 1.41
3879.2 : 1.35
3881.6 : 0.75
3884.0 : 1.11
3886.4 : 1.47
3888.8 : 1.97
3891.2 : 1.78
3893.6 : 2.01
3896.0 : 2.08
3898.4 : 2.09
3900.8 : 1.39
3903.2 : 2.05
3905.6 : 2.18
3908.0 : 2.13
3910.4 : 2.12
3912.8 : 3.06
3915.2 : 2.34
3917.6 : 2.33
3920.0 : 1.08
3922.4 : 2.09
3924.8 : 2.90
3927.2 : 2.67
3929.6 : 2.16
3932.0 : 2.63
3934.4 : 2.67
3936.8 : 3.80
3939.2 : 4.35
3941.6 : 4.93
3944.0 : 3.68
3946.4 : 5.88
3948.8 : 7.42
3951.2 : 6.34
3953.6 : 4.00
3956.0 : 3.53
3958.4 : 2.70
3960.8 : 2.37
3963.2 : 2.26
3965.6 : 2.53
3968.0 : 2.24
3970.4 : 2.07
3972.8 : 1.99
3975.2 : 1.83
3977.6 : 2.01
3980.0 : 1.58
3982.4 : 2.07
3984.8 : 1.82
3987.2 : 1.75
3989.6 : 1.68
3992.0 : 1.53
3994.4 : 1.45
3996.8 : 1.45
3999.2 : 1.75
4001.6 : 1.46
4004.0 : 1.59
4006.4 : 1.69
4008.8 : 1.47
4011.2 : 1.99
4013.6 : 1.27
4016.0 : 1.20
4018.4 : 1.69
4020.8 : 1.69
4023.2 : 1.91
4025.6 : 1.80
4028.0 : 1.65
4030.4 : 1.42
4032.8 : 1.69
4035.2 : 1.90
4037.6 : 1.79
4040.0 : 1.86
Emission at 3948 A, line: Lyman alpha 1216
